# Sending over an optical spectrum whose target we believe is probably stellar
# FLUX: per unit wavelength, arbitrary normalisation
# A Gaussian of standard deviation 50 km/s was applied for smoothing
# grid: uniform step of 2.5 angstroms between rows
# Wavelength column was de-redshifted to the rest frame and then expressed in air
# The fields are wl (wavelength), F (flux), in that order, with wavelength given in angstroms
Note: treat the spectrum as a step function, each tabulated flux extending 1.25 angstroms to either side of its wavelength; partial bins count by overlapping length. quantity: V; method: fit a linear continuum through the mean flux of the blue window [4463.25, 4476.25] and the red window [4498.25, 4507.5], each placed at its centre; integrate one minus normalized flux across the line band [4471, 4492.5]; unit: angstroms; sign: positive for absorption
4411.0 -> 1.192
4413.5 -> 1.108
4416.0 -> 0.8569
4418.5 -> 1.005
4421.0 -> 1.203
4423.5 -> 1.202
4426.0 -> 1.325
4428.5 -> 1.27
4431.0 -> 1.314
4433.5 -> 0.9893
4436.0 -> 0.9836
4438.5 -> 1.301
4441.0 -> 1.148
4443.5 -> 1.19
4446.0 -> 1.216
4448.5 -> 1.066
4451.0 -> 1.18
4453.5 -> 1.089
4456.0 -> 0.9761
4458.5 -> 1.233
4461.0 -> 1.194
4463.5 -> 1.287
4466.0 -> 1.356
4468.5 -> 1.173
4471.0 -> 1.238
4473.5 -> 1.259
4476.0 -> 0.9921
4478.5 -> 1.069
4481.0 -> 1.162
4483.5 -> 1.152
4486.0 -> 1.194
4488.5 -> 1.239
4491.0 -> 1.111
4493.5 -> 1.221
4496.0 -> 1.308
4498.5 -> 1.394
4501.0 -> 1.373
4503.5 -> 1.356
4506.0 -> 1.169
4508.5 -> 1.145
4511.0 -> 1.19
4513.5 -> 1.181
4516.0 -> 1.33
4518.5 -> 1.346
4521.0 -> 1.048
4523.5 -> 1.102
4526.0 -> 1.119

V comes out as 1.8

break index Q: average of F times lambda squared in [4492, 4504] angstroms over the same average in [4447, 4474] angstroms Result 1.1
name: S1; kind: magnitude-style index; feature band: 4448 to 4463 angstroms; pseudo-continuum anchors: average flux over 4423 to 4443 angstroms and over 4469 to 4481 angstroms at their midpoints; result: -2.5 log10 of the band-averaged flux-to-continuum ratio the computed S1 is 0.03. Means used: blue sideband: 1.19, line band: 1.13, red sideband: 1.14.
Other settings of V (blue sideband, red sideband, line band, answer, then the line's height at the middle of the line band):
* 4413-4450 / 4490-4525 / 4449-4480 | 0.4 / 1.18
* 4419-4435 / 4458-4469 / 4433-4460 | 2.2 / 1.23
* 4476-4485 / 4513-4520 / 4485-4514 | -0.9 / 1.2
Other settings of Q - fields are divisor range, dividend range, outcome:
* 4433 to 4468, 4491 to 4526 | 1.09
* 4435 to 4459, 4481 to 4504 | 1.12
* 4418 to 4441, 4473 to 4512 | 1.05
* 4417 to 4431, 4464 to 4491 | 1.01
